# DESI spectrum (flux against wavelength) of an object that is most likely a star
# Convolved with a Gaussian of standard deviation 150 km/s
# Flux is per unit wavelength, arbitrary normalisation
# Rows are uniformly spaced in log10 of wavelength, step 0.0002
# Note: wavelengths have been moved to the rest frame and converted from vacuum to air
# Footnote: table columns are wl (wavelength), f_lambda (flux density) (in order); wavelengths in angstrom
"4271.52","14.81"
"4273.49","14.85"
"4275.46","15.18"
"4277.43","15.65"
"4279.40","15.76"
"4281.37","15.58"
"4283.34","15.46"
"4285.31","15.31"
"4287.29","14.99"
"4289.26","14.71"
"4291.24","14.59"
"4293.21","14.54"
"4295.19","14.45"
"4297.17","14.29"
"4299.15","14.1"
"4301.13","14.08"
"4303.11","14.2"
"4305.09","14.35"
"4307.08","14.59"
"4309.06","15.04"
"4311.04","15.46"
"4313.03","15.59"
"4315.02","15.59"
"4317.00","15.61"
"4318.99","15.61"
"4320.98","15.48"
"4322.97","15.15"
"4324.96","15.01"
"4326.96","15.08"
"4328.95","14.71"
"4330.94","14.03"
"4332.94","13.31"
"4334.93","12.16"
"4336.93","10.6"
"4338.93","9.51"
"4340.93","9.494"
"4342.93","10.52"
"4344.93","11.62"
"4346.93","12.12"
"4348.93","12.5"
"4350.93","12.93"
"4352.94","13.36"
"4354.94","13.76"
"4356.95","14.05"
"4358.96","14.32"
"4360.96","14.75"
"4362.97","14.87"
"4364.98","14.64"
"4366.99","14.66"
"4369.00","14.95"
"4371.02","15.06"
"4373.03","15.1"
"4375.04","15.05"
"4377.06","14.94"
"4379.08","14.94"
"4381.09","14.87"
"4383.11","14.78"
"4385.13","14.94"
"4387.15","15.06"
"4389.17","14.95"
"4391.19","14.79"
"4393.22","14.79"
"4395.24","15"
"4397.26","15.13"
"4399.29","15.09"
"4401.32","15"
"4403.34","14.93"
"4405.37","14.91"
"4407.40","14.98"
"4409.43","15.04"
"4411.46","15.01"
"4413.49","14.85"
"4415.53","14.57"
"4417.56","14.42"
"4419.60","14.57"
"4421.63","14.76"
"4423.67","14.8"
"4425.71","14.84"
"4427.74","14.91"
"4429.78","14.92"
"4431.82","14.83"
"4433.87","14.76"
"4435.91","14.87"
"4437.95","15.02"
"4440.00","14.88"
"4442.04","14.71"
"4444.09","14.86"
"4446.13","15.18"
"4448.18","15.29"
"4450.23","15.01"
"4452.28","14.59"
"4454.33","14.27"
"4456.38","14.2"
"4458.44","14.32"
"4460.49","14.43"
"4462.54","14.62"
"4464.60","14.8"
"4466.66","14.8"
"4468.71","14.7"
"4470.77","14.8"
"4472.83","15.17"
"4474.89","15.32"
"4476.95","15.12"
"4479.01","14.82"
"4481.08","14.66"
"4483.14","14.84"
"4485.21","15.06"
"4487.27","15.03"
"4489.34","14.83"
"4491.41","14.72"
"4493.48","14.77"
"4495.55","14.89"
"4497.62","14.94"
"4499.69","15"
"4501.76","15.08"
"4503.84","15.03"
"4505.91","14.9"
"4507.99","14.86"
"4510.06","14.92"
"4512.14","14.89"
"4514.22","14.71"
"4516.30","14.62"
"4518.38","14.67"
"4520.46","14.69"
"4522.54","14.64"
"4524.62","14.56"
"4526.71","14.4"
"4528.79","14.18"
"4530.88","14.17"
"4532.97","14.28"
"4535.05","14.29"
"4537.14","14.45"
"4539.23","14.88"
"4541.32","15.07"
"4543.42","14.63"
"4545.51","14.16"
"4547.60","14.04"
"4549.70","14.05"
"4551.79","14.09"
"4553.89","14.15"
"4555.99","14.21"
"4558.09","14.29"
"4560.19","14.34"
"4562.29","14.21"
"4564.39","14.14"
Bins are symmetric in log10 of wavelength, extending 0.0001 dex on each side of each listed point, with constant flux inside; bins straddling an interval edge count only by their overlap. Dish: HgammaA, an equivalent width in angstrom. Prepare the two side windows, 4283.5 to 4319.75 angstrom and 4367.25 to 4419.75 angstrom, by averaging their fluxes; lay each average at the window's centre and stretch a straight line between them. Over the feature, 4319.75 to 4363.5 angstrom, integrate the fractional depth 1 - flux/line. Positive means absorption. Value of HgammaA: 5.09 angstrom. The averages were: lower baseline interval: 14.9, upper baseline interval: 14.9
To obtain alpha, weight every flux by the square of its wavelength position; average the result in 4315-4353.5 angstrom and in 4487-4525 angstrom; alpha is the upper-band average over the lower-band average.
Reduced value 1.22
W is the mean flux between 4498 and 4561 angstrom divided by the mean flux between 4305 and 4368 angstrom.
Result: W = 1.06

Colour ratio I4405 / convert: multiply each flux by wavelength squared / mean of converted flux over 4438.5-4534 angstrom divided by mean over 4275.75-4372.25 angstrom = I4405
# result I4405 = 1.1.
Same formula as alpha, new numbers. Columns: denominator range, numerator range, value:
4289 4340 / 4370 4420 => 1.08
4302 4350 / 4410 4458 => 1.14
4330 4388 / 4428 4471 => 1.13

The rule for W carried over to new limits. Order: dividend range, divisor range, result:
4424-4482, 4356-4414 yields 1.00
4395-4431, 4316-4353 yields 1.14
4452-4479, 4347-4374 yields 1.04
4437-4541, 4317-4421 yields 1.04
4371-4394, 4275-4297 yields 0.99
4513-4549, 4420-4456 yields 0.98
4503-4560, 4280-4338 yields 0.99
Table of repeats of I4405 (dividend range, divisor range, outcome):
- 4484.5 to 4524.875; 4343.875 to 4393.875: 1.10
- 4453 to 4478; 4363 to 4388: 1.03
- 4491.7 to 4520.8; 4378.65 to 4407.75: 1.05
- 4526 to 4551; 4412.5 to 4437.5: 1.02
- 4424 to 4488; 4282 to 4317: 1.07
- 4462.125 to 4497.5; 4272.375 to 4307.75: 1.10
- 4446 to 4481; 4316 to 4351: 1.20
